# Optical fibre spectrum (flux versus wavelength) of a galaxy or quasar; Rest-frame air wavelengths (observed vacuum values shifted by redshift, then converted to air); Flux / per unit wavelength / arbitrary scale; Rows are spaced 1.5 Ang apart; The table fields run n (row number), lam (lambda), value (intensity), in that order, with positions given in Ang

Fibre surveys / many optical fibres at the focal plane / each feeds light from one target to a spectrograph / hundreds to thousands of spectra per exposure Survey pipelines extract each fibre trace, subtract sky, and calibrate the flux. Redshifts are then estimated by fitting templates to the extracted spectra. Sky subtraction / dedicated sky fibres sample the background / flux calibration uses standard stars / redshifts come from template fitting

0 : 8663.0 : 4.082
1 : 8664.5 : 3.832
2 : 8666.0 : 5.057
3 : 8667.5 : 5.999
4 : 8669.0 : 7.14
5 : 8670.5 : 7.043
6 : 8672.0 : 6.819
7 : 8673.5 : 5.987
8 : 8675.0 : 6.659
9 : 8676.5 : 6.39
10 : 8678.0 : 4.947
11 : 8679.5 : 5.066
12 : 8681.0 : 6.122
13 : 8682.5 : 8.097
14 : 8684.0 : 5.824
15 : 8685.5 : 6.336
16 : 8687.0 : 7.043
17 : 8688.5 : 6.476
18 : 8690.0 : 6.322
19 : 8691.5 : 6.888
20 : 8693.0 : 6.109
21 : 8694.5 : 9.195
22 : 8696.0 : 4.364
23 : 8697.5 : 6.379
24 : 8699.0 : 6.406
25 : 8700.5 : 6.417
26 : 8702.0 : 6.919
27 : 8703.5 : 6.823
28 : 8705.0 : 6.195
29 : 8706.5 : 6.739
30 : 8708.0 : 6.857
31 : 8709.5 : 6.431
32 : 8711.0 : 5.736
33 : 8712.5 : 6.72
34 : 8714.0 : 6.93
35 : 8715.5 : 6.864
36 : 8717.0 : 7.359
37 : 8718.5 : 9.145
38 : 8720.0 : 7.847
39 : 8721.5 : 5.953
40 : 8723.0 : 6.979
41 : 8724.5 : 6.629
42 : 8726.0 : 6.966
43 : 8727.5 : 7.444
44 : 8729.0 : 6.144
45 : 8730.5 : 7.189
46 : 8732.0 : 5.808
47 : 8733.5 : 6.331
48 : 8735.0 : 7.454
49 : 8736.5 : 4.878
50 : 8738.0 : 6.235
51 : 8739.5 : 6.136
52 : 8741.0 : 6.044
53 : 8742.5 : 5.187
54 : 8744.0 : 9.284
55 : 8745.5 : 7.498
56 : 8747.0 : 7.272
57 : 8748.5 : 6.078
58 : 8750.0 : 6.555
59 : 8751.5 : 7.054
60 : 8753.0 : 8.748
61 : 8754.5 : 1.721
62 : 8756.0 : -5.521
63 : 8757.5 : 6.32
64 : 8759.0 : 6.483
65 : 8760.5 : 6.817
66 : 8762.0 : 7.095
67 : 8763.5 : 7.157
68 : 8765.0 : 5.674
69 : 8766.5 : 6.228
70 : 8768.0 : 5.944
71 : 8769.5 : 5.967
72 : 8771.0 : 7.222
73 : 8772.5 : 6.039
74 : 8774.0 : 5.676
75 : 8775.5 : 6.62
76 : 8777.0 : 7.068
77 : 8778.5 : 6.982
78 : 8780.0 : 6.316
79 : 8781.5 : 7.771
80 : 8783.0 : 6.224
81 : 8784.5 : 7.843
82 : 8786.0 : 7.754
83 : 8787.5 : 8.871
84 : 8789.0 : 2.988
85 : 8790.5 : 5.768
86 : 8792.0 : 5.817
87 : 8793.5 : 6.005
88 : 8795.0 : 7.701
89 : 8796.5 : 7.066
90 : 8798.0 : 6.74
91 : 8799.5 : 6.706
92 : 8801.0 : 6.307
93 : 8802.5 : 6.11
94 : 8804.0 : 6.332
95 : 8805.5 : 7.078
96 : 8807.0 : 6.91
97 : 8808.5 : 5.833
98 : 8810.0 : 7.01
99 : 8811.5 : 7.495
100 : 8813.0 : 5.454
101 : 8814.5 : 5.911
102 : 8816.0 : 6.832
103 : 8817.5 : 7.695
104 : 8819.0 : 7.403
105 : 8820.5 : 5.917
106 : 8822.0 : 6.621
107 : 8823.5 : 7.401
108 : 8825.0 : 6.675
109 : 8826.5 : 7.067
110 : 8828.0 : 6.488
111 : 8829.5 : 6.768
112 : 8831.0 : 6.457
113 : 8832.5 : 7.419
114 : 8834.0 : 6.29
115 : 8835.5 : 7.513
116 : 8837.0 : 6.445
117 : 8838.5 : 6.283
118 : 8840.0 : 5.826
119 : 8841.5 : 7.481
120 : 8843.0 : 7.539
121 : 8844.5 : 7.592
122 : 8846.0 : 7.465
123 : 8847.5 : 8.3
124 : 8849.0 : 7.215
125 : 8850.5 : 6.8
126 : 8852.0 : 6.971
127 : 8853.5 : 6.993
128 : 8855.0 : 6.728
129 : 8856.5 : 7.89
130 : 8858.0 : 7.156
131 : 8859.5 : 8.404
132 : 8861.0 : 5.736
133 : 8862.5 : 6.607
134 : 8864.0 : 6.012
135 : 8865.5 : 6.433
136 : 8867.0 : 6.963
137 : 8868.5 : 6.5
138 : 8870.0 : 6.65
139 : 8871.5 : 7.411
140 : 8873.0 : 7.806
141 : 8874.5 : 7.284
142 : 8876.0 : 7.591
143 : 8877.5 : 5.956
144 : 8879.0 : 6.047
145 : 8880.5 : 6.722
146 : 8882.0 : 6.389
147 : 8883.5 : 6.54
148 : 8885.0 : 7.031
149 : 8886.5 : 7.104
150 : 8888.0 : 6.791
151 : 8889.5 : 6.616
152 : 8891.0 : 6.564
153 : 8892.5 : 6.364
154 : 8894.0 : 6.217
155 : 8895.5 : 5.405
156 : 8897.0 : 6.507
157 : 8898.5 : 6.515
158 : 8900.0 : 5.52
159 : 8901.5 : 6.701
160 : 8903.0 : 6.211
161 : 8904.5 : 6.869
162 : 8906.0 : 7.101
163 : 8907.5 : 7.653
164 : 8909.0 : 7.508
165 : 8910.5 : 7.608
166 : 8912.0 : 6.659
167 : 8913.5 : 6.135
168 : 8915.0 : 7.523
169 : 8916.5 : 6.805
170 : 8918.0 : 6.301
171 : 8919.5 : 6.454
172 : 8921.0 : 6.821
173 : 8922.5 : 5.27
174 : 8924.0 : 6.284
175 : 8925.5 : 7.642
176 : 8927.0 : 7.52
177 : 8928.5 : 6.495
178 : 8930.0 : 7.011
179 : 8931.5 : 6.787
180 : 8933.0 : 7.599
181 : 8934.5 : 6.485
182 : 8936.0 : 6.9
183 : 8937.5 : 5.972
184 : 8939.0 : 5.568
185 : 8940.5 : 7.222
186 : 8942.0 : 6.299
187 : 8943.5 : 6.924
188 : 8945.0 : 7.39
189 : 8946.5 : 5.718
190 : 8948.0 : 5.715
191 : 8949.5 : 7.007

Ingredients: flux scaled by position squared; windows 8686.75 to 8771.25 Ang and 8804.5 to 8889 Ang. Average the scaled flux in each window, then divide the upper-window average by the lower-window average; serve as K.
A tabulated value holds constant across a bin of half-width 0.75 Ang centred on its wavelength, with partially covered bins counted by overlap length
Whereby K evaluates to 1.1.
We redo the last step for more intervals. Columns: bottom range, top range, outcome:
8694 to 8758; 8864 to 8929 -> 1.10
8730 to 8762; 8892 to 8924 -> 1.16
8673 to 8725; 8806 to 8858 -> 1.08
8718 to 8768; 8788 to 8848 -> 1.09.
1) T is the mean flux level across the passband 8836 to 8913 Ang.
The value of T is 6.84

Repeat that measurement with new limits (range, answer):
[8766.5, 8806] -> 6.56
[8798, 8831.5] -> 6.66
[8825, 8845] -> 6.84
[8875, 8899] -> 6.53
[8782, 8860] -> 6.84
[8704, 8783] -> 6.39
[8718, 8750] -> 6.76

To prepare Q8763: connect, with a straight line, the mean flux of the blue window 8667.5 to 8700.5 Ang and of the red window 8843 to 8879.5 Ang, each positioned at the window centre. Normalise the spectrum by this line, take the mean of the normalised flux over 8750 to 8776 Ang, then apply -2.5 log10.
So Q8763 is 0.19 mag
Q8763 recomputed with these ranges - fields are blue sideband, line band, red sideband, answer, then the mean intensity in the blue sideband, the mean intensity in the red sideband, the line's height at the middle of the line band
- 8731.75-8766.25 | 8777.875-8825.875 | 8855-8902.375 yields -0.07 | 5.93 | 6.69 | 6.24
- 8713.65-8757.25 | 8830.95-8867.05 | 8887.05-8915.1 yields -0.07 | 6.28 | 6.64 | 6.53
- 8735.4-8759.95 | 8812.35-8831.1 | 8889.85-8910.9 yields -0.10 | 5.66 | 6.61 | 6.12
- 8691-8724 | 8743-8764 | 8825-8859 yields 0.17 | 6.78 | 7.03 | 6.87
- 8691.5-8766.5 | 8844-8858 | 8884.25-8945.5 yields -0.11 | 6.39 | 6.69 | 6.59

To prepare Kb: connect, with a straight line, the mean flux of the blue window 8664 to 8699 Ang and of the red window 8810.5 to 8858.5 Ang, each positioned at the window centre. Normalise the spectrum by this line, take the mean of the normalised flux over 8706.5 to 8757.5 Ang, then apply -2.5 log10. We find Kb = 0.03 mag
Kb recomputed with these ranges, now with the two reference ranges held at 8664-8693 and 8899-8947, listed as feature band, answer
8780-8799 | -0.04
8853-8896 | -0.02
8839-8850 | -0.12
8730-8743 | 0.04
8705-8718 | -0.07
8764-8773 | 0.03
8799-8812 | -0.02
